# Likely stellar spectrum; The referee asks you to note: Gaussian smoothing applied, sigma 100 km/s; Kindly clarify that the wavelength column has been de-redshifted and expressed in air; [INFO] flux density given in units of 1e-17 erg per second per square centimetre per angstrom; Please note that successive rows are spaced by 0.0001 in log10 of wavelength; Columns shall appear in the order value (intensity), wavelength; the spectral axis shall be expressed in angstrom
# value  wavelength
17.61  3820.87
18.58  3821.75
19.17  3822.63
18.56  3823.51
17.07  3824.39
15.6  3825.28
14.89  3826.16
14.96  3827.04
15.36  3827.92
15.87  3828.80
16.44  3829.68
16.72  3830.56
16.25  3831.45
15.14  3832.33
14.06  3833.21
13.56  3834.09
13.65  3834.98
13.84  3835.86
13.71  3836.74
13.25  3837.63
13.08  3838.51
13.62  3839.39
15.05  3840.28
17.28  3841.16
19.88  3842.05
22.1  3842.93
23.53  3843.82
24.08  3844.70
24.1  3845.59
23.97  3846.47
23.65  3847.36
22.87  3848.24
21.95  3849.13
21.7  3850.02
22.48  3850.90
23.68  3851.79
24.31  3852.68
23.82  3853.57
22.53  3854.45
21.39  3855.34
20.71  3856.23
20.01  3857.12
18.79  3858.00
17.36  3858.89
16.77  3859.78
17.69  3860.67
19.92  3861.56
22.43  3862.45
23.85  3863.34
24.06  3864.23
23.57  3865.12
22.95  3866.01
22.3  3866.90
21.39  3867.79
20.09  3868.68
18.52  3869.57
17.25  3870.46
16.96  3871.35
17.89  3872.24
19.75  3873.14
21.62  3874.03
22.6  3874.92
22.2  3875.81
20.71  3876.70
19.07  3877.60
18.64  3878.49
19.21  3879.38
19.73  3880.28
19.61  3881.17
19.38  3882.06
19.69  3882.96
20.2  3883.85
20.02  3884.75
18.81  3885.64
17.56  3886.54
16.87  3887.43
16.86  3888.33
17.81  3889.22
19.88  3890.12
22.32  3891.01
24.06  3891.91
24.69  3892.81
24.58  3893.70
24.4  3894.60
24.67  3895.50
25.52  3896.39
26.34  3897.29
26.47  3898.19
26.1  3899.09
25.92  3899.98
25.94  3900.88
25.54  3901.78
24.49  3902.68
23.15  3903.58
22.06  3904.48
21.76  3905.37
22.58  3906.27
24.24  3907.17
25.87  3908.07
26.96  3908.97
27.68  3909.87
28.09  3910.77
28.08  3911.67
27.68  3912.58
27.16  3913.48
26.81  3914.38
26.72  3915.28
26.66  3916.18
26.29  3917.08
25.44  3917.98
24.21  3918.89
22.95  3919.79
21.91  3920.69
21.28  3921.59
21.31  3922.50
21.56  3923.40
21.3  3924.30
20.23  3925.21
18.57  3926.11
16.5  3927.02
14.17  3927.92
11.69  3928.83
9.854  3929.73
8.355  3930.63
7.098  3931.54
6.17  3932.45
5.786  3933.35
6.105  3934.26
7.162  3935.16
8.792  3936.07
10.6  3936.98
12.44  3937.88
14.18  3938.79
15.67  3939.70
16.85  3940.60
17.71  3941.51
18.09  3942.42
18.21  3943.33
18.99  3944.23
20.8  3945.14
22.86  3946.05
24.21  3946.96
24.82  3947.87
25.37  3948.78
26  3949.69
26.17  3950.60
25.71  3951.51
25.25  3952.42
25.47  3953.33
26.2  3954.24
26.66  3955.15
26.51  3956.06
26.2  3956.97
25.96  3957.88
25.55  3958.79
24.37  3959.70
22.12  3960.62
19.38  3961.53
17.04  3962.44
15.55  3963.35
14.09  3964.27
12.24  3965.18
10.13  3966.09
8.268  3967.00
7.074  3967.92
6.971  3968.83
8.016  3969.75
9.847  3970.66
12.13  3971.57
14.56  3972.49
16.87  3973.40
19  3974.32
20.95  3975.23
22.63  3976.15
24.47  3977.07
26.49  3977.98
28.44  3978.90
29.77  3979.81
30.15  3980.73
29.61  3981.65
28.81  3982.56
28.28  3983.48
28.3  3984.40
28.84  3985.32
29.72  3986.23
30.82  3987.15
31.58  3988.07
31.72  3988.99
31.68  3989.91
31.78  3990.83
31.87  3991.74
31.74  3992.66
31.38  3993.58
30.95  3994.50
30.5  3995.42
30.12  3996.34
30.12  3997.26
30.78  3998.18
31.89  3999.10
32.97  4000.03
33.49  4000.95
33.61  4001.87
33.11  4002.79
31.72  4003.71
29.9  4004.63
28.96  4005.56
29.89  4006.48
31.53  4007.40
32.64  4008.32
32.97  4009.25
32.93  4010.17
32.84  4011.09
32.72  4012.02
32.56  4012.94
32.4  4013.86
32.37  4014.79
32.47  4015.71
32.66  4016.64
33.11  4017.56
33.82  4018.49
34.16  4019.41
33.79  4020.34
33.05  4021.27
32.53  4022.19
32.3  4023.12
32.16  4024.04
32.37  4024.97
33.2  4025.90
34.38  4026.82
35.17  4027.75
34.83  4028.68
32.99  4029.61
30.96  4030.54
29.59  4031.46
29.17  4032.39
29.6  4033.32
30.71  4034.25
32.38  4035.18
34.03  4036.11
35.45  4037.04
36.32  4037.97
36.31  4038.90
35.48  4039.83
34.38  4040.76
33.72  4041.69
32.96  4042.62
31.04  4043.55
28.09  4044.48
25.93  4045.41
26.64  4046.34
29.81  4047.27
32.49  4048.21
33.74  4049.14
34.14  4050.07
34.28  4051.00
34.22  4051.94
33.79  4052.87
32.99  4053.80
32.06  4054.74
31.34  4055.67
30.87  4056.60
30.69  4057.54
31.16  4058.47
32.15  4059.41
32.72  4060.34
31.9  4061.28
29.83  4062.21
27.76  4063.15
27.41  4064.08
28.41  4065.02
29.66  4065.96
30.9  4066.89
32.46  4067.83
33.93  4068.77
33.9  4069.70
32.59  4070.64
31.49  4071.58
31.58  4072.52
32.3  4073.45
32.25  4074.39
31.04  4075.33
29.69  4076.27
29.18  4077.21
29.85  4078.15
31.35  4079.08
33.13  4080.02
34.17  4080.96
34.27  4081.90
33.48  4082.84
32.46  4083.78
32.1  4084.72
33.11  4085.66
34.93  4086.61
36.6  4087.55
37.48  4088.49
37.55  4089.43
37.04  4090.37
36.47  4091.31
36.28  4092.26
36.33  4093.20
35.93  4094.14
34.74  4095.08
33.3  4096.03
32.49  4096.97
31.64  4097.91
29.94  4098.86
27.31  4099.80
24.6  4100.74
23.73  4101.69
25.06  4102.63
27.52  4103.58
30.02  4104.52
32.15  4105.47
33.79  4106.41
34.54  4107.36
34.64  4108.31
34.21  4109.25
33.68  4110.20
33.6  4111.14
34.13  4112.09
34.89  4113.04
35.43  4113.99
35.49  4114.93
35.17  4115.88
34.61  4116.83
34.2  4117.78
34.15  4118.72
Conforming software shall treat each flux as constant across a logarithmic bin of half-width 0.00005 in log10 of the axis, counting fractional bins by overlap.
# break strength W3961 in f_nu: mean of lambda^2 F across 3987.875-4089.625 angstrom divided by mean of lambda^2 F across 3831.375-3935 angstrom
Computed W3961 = 1.70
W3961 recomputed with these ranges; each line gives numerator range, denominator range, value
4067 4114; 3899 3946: 1.81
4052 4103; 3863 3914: 1.57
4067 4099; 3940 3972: 1.83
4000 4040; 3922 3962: 1.83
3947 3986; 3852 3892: 1.12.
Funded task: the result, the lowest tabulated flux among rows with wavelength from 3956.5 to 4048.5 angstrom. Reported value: 6.971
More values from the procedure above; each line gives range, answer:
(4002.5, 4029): 28.96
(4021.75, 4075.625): 25.93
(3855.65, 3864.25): 16.77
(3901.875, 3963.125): 5.786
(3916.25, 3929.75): 9.854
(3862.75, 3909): 16.86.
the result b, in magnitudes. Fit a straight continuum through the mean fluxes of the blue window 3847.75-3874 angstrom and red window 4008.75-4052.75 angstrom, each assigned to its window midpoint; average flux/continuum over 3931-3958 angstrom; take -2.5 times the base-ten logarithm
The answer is 0.399 mag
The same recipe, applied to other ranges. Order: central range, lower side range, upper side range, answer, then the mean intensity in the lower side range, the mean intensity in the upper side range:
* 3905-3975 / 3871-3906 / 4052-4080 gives 0.26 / 21.6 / 31.3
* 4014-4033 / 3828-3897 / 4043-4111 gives -0.13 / 19.9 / 32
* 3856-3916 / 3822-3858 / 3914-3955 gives -0.19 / 18.6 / 18.8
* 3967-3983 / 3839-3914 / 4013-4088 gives 0.39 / 21.9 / 32.2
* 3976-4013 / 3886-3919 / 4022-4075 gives -0.05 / 24.4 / 32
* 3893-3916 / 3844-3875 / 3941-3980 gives -0.22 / 21.3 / 20.1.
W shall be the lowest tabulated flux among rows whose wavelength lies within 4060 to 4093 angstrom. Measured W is 27.41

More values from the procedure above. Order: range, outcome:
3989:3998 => 30.12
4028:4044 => 29.17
